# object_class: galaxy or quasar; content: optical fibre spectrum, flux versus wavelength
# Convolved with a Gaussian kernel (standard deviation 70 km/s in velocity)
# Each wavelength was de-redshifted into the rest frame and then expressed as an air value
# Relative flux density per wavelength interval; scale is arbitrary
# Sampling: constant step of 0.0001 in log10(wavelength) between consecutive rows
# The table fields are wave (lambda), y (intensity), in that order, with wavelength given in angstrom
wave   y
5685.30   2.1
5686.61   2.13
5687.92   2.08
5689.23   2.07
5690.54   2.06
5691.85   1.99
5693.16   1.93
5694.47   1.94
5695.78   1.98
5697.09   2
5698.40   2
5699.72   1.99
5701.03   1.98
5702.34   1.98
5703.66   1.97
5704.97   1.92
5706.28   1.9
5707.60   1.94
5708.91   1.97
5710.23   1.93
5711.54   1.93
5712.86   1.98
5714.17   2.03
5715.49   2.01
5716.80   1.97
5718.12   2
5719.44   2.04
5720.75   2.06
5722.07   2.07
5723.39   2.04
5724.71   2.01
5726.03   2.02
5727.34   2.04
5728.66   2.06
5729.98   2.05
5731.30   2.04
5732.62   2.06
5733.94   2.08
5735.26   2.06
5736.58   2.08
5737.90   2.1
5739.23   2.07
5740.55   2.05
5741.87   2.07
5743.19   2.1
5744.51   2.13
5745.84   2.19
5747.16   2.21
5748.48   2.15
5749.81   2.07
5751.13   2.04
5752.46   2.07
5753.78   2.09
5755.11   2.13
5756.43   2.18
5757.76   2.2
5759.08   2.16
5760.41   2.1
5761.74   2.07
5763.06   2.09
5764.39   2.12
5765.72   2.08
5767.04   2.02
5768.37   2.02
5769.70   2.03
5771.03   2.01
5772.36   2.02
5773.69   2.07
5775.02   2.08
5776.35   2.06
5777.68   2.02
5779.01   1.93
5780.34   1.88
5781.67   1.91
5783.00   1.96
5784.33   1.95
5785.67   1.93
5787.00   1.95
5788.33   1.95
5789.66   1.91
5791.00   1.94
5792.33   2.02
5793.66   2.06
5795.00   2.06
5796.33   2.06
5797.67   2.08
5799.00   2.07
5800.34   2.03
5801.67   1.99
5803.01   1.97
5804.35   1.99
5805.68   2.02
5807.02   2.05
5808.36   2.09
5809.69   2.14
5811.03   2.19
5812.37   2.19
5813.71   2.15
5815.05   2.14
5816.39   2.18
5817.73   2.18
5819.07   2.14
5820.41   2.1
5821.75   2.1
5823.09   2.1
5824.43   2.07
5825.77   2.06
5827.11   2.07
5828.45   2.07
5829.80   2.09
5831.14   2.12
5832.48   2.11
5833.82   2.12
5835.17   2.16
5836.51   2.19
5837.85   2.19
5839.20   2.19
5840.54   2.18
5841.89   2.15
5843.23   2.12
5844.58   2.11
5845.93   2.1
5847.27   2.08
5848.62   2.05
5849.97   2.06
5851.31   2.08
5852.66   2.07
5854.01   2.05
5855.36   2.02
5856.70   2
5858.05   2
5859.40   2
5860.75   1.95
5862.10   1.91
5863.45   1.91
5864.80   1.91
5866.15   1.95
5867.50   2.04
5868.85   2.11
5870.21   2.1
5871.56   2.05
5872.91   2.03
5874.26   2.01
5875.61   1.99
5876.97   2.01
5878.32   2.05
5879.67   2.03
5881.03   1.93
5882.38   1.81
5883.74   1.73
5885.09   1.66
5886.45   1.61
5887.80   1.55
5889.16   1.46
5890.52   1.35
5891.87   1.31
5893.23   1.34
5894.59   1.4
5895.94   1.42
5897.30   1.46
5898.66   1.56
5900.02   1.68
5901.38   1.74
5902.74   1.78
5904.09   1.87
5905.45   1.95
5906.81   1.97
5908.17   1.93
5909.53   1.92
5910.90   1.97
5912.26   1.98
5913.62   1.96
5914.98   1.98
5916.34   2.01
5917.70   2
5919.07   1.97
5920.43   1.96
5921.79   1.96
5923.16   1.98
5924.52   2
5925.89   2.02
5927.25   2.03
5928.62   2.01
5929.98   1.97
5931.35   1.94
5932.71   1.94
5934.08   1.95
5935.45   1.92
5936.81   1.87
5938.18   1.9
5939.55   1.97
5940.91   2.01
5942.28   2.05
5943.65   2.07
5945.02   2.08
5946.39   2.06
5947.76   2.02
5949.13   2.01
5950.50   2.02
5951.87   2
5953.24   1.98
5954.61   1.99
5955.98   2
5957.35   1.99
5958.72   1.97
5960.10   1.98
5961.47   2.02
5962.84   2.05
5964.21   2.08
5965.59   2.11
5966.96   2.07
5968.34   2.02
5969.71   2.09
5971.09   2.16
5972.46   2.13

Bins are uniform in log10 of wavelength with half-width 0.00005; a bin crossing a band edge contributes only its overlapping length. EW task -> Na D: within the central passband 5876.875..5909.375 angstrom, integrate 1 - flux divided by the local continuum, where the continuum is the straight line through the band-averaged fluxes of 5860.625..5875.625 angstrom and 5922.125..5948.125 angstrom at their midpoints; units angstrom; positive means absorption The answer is 4.97 angstrom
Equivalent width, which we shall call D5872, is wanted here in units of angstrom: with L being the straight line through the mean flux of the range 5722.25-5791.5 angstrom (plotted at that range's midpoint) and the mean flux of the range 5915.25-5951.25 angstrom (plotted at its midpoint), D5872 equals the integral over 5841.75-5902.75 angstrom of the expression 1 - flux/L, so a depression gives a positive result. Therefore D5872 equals 4.5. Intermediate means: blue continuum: 2.05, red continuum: 1.99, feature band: 1.86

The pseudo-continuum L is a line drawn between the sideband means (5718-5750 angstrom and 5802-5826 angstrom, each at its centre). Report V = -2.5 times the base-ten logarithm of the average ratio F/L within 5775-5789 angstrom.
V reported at 0.07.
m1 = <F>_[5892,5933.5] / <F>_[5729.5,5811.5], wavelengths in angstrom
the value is 0.90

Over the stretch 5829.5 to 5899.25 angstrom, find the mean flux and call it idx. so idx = 1.92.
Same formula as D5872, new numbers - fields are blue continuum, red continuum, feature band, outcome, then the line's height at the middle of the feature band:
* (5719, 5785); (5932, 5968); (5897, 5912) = 1.5 angstrom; 2.02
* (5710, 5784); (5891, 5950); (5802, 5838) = -2.3 angstrom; 1.98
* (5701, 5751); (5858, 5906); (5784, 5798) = -0.4 angstrom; 1.94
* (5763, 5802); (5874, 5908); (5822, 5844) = -3.0 angstrom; 1.87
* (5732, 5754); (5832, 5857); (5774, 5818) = 1.4 angstrom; 2.1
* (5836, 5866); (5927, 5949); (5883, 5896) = 3.5 angstrom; 2.03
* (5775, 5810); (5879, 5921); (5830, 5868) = -4.0 angstrom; 1.87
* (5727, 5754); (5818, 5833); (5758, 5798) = 1.4 angstrom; 2.09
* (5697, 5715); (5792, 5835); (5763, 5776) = -0.1 angstrom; 2.04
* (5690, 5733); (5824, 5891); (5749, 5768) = -1.0 angstrom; 2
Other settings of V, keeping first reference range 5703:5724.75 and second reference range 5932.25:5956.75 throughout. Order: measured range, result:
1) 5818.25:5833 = -0.06 mag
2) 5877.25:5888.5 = 0.11 mag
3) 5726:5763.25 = -0.06 mag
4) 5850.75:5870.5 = -0.01 mag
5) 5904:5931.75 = 0.01 mag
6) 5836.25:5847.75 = -0.08 mag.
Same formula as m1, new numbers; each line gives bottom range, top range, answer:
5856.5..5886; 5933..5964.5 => 1.02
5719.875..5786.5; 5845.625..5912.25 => 0.90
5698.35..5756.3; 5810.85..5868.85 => 1.02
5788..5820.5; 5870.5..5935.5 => 0.89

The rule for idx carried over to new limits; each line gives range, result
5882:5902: 1.53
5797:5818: 2.09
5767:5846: 2.06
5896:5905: 1.67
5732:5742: 2.07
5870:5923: 1.81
